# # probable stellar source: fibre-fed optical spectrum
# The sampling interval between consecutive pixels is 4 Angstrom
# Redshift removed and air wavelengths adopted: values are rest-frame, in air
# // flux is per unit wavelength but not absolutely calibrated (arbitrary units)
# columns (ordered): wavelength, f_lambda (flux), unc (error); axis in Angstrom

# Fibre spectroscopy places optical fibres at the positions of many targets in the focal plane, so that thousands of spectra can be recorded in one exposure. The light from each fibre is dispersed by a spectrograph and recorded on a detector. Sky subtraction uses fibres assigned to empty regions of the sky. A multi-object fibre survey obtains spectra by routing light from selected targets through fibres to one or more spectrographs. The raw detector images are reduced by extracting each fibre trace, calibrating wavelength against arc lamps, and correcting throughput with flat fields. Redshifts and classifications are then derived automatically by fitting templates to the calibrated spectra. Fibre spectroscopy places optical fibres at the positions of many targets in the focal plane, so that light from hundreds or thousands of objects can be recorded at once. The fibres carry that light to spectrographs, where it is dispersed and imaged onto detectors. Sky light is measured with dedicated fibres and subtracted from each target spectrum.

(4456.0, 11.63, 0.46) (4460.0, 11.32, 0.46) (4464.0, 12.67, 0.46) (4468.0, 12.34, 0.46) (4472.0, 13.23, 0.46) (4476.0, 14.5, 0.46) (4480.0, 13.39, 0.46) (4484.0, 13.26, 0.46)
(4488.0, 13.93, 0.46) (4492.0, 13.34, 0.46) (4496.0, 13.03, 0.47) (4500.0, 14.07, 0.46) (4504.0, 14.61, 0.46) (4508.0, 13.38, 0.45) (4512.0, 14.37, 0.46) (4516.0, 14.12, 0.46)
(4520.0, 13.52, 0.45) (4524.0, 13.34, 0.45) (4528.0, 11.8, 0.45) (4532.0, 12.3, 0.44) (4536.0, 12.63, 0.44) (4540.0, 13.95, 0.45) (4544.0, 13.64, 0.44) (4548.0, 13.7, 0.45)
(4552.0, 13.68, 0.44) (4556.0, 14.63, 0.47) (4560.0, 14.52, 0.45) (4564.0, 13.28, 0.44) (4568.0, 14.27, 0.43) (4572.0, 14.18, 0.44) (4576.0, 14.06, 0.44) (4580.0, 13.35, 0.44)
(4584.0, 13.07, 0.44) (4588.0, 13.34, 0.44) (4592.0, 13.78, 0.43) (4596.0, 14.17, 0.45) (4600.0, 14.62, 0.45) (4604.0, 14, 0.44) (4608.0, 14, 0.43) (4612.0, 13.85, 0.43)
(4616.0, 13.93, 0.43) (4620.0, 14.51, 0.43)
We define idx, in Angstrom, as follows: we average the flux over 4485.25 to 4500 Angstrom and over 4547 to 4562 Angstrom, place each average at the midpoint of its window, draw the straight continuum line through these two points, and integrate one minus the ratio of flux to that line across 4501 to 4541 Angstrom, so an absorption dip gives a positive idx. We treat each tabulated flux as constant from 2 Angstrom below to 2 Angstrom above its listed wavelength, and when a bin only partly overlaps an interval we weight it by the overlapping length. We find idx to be 1.2 Angstrom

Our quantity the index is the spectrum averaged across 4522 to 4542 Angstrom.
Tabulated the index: 12.8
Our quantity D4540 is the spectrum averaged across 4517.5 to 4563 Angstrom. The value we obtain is 13.4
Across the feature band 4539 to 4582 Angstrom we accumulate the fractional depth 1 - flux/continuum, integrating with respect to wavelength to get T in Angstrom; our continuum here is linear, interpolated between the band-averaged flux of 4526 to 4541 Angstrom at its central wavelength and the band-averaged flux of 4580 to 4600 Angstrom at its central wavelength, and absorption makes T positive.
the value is -2.7 Angstrom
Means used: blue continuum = 12.6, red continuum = 13.7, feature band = 13.9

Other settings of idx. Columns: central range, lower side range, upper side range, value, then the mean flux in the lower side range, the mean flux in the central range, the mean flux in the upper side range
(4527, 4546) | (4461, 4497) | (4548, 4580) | 1.2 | 13.3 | 12.9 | 14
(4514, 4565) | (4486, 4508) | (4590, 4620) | 1.5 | 13.8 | 13.5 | 14.1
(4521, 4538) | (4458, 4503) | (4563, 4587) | 1.1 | 13.2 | 12.6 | 13.7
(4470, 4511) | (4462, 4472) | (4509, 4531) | -2.3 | 12.7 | 13.7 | 13.4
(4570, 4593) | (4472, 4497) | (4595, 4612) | 0.7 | 13.6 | 13.6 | 14.2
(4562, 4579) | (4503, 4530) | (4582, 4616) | -0.2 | 13.6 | 13.9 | 13.9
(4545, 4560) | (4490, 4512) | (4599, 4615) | -0.2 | 13.7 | 14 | 14.1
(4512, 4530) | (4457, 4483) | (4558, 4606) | 0.0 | 12.9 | 13.3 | 13.9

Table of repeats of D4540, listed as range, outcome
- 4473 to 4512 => 13.7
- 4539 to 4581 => 13.9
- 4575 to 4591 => 13.4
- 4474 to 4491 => 13.7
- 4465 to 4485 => 13.3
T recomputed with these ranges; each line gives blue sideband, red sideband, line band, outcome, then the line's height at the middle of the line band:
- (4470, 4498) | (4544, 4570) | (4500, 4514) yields -0.5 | 13.7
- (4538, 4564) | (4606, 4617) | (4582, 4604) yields 0.2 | 13.9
